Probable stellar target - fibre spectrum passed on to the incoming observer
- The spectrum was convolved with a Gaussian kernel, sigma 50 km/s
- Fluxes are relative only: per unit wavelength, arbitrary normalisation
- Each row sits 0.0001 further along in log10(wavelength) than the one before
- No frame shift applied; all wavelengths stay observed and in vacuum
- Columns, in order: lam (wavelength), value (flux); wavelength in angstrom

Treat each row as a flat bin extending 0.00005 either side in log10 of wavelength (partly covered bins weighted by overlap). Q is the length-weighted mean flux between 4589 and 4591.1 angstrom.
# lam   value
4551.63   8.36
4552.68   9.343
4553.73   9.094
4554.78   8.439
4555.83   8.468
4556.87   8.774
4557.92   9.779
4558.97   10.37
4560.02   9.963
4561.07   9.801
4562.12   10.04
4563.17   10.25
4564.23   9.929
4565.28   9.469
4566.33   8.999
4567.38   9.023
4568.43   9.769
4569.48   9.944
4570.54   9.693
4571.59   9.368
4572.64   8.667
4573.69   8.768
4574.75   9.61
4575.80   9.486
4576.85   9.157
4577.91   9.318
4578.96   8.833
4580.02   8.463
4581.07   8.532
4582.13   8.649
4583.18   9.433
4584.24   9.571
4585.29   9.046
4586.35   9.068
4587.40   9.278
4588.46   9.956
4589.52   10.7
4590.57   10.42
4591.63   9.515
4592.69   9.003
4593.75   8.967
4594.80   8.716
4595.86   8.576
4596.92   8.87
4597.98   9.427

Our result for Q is 10.6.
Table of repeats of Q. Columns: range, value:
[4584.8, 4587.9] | 9.14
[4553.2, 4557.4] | 8.7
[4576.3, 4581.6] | 8.86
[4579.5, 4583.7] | 8.78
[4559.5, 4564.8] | 9.98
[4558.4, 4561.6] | 10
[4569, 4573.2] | 9.41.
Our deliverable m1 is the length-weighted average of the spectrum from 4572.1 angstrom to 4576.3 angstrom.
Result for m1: 9.14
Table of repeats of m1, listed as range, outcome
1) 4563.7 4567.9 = 9.35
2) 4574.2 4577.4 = 9.4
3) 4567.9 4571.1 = 9.79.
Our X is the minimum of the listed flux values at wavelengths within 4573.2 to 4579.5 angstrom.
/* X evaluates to 8.768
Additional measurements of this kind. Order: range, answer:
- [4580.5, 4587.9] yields 8.532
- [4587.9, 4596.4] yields 8.576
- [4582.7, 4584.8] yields 9.433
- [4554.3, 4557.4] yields 8.439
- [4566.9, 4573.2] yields 8.667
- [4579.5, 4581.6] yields 8.463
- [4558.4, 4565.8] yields 9.469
